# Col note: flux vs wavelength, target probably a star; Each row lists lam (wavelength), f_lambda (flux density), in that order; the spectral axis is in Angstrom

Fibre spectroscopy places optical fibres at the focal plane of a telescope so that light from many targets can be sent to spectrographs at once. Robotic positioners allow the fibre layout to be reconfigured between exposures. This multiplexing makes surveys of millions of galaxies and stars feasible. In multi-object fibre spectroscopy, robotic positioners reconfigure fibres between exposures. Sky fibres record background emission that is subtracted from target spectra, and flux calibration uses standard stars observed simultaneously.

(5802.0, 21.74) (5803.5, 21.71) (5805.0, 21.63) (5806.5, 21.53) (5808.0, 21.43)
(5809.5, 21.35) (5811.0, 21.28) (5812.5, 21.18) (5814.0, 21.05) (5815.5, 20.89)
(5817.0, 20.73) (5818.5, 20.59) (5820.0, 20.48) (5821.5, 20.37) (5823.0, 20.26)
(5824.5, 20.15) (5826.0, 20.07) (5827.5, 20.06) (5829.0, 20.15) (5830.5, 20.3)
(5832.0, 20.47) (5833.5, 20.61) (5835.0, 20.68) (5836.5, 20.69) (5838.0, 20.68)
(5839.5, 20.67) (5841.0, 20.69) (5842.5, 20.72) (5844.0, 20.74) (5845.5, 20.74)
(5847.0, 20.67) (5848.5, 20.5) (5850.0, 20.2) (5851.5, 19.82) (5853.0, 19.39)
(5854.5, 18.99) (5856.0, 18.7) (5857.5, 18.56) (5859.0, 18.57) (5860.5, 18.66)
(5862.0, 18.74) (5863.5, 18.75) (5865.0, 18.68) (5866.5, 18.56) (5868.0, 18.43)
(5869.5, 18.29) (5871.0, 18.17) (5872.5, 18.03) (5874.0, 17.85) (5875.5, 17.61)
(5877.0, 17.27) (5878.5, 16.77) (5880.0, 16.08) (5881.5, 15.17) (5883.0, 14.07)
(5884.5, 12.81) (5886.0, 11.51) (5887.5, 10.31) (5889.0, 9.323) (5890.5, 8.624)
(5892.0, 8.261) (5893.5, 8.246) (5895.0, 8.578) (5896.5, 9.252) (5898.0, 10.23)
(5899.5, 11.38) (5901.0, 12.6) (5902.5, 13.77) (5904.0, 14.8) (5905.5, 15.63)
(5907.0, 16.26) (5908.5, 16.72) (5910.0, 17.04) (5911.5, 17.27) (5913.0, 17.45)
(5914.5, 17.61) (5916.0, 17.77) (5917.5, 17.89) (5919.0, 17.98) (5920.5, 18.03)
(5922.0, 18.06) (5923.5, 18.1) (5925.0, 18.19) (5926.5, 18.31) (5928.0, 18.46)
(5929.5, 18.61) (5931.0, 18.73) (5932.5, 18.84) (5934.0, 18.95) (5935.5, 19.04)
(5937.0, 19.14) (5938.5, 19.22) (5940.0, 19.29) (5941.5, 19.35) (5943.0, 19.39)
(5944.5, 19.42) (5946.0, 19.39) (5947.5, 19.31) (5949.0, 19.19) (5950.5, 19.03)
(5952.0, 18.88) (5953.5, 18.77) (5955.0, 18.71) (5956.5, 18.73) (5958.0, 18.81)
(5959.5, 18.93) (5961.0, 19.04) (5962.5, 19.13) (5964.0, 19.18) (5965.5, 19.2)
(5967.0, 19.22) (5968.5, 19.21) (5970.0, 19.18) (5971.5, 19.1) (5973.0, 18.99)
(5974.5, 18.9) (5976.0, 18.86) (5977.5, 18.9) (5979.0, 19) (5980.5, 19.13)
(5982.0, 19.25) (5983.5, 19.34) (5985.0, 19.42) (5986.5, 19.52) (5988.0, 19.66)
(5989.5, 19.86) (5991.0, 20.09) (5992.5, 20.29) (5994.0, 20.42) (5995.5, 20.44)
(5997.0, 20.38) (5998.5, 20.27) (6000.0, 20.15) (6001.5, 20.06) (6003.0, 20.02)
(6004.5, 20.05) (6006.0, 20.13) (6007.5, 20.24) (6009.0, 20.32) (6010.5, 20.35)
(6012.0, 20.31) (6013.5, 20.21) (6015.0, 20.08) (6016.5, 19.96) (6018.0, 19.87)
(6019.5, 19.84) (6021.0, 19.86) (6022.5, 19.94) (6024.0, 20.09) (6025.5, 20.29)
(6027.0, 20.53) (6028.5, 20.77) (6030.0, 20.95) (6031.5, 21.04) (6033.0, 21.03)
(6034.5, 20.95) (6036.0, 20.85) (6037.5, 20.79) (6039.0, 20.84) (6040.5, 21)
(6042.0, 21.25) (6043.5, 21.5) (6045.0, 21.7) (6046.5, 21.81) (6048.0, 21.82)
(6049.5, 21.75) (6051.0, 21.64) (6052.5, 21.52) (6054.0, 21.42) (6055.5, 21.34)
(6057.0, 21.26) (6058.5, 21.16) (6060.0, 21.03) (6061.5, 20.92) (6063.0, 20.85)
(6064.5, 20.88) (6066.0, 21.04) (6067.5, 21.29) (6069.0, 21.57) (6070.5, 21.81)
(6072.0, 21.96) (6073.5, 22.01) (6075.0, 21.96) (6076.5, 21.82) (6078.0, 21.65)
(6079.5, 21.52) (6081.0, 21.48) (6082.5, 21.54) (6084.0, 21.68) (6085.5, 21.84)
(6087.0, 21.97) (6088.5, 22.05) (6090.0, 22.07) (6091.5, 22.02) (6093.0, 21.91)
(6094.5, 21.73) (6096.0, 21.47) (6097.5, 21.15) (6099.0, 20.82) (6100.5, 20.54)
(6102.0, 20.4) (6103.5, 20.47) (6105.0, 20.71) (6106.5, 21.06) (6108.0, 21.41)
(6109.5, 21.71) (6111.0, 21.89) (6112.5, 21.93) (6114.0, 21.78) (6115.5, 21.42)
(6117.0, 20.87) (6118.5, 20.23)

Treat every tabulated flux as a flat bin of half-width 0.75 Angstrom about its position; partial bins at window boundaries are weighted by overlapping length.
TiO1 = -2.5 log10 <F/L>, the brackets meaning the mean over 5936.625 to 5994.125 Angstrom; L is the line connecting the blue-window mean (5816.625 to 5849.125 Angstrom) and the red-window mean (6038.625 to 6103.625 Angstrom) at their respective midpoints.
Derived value 0.10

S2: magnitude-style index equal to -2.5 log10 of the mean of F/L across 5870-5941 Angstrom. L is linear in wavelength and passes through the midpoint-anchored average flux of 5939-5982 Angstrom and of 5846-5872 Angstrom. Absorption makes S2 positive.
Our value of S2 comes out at 0.22 mag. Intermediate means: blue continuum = 19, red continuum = 19.1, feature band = 15.6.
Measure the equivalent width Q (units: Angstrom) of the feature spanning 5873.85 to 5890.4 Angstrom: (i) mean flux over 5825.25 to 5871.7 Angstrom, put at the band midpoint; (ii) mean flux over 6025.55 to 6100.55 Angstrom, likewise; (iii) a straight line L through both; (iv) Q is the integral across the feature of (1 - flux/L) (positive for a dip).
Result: 4.9 Angstrom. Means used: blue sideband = 19.7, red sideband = 21.4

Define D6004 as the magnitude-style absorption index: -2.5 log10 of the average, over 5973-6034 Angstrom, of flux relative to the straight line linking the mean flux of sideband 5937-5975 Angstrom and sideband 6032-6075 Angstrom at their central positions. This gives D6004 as 0.01 mag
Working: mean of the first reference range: 19.1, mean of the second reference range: 21.3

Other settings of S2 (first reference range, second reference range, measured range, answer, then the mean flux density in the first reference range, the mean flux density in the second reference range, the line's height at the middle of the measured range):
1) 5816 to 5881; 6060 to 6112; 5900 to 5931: 0.18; 19.5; 21.4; 20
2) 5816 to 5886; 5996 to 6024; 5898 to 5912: 0.30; 19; 20.1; 19.4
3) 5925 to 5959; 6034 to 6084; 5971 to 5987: 0.03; 19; 21.4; 19.7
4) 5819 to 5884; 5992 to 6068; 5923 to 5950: 0.05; 19.2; 20.7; 19.9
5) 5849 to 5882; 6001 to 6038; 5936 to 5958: 0.01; 18.3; 20.3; 19.4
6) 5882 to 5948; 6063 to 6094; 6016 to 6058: -0.04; 15.7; 21.7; 20.2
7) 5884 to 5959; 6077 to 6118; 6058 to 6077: -0.04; 16.2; 21.4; 20.6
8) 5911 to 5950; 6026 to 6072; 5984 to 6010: 0.00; 18.6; 21.2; 20.1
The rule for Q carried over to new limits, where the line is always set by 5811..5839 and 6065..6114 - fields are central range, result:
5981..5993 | 0.8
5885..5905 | 9.8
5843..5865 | 1.2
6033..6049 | 0.1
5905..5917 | 2.2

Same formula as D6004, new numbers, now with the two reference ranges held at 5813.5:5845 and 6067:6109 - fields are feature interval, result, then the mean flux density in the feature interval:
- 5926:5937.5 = 0.12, 18.8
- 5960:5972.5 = 0.10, 19.1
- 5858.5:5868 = 0.11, 18.6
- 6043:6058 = -0.01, 21.6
